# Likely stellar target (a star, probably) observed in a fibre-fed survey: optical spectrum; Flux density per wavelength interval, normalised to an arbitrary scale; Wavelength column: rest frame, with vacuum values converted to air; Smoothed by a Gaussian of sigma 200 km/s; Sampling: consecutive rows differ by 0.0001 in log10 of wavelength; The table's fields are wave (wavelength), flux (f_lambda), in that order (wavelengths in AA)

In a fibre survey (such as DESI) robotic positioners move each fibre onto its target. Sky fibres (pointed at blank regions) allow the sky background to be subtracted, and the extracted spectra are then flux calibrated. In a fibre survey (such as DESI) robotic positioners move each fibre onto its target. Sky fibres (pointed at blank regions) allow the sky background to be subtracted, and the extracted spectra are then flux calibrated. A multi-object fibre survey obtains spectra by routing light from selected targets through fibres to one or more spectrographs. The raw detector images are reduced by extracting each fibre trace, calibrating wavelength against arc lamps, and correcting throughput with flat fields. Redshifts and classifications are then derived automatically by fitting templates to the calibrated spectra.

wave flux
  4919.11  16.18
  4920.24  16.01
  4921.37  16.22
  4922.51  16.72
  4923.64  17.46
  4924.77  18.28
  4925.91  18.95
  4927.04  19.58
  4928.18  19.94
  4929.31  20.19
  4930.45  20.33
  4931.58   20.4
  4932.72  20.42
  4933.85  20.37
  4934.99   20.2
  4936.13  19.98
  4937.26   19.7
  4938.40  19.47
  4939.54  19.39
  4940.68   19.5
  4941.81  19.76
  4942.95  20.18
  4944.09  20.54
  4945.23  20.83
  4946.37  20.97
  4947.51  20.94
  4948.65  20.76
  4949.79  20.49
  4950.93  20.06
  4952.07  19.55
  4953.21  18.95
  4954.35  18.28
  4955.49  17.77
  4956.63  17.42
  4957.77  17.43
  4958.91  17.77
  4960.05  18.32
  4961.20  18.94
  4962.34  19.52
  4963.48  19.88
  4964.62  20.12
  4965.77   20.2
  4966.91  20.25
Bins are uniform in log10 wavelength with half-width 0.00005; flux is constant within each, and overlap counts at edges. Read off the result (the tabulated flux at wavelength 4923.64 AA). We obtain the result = 17.46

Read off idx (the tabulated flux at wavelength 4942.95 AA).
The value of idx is 20.18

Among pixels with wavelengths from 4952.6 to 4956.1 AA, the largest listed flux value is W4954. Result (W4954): 18.95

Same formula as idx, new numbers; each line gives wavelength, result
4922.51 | 16.72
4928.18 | 19.94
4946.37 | 20.97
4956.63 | 17.42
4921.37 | 16.22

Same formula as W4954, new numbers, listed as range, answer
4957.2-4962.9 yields 19.52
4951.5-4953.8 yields 19.55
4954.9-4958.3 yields 17.77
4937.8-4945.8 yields 20.83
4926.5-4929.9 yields 20.19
